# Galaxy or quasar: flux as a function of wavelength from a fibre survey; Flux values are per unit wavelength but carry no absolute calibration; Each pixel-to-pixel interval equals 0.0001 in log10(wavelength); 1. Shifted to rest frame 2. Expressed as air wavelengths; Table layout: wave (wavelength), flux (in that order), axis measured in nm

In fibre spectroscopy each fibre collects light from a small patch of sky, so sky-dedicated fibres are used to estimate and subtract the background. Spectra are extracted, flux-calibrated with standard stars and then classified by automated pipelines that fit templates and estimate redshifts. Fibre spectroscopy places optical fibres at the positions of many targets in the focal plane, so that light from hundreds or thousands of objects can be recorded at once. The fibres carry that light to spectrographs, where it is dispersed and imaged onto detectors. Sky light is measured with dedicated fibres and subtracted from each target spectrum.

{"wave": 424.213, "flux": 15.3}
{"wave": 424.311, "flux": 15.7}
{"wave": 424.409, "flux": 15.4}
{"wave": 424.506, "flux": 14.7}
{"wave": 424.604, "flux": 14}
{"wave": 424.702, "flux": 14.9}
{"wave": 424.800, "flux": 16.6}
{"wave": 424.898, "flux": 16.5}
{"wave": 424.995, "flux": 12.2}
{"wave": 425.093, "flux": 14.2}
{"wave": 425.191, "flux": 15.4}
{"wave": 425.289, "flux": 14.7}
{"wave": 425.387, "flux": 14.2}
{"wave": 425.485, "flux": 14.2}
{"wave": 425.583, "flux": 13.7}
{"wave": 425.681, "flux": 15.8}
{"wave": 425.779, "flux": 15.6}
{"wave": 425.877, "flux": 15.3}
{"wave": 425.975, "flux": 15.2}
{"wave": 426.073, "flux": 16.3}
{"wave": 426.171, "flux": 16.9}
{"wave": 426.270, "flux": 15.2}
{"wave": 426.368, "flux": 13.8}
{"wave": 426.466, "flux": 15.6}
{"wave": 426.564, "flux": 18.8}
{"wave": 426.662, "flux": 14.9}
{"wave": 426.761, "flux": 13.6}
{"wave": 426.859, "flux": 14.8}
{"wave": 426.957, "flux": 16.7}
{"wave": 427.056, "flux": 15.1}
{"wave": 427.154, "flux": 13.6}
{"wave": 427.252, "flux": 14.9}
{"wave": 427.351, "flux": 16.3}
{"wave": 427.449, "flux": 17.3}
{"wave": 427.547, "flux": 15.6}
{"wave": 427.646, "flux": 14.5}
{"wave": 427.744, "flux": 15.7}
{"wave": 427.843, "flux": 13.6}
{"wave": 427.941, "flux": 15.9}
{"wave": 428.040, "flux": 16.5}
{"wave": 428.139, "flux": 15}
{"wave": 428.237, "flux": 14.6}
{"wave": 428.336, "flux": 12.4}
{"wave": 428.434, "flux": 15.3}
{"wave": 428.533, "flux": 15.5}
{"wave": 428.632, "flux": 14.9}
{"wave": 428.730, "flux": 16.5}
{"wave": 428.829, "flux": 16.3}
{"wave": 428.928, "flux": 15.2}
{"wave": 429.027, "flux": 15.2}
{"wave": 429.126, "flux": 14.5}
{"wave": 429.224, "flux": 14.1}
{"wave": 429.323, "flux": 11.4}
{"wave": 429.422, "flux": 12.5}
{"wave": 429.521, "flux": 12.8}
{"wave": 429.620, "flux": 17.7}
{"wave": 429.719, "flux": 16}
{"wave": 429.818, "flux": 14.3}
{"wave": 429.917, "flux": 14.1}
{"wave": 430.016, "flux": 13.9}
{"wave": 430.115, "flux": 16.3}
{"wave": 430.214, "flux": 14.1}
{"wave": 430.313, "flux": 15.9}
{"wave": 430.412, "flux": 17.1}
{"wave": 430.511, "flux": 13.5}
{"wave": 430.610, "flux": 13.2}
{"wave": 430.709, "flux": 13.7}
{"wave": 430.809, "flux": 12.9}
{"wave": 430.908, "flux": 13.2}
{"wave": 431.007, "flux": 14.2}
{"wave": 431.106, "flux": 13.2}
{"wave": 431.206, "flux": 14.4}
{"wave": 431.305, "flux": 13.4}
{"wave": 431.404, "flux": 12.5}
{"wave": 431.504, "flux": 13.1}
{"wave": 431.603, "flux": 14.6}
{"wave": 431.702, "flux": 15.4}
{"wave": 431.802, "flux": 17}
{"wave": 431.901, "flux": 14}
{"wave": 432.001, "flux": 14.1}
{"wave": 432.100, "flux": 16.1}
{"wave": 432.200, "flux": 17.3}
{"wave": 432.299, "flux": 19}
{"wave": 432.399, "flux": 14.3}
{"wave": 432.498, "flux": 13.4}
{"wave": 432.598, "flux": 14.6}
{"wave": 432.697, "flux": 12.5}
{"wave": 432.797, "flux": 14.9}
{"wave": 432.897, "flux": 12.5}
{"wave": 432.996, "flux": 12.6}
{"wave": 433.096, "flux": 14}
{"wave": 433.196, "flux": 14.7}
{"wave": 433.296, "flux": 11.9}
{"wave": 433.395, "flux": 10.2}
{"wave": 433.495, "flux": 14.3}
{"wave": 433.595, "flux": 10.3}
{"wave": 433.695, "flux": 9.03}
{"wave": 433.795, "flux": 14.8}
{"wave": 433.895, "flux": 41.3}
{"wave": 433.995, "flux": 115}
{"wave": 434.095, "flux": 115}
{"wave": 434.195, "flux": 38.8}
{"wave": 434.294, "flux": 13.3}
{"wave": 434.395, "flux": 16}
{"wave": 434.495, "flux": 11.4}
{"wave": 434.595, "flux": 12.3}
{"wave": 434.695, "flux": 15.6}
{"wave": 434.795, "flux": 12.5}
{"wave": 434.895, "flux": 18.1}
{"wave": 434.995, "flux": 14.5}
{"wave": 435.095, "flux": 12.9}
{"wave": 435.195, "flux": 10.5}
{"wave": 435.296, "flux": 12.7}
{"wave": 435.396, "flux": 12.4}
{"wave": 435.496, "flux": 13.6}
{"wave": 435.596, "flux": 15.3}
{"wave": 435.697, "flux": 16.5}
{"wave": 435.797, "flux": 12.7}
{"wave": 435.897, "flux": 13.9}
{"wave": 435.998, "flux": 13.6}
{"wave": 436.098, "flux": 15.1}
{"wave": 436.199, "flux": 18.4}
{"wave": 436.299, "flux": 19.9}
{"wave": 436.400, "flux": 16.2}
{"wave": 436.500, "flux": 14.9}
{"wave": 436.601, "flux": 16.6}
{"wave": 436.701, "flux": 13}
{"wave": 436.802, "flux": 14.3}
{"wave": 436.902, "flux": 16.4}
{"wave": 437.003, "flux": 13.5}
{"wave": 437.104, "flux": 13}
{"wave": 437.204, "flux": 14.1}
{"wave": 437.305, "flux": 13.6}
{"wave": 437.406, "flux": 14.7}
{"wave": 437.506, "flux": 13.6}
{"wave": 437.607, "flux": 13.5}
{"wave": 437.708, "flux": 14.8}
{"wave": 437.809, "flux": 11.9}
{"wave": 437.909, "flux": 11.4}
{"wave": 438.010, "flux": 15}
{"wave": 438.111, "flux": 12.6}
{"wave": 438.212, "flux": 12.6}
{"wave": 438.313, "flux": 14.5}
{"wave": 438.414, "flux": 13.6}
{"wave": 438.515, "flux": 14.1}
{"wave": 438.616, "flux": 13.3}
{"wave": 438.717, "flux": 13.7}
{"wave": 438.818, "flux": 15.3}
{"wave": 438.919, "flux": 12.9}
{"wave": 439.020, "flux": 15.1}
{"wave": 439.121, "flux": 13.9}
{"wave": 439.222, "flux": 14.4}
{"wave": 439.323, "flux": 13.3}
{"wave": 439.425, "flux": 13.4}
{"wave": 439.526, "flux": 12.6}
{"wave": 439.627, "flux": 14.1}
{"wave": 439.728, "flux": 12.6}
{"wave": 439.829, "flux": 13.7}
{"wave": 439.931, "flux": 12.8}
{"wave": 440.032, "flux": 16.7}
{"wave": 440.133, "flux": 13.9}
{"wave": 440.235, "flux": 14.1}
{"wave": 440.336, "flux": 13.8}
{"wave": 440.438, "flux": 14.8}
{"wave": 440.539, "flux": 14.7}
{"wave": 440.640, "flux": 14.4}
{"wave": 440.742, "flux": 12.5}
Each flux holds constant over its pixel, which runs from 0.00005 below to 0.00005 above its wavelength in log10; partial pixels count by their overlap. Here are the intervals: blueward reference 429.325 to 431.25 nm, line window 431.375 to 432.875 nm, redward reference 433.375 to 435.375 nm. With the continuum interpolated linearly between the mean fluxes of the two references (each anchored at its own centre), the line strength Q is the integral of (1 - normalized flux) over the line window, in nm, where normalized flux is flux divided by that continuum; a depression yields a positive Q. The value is 0.36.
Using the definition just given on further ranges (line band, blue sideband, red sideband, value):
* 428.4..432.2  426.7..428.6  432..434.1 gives 0.82 nm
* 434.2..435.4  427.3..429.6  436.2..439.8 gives -0.01 nm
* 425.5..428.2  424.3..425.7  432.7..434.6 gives 0.28 nm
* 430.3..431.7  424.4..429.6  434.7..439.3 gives 0.07 nm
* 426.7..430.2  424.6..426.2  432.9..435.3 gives 0.61 nm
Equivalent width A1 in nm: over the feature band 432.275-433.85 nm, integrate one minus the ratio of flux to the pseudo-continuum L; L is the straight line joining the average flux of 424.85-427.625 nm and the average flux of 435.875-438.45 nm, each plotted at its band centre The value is 0.151 nm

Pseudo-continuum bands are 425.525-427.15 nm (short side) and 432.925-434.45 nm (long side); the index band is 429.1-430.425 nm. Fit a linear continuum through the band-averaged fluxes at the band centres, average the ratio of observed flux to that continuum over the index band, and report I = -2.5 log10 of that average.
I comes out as 0.45 mag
